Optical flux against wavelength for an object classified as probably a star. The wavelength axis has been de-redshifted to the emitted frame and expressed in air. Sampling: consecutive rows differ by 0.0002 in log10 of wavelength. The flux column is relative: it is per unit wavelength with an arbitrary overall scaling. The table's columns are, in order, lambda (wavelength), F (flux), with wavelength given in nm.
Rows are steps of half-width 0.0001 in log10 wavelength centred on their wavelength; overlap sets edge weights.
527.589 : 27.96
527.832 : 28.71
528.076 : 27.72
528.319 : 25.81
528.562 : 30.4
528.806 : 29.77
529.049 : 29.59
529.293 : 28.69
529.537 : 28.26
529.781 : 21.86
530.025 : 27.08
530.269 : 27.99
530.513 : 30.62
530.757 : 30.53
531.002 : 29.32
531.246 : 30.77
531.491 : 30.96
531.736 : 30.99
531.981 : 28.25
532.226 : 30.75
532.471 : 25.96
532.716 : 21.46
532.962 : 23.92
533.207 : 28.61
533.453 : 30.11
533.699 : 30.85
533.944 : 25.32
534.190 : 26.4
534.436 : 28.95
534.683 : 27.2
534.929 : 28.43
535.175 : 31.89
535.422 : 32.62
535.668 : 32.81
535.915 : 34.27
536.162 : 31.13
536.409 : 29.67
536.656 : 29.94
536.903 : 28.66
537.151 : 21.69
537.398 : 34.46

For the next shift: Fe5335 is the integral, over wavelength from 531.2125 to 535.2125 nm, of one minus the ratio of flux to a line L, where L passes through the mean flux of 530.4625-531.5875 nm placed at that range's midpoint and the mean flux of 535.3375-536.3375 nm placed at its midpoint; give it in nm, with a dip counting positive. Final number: 0.41 nm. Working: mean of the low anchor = 30.4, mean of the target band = 28.1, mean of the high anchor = 32.6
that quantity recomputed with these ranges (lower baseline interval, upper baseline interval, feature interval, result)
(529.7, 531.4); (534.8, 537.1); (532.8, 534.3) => 0.12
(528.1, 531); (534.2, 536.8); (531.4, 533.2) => 0.11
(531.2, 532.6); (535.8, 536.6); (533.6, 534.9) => 0.12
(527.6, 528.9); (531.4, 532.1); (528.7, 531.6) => 0.05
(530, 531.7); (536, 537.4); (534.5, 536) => -0.10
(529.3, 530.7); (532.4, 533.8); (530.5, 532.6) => -0.20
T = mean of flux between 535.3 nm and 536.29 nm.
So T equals 32.7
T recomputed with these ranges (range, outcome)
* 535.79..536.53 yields 31.7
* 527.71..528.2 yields 28.2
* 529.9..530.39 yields 27.5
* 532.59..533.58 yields 26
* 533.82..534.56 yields 26.9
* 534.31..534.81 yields 28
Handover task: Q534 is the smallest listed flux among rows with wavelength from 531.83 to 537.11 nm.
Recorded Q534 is 21.46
